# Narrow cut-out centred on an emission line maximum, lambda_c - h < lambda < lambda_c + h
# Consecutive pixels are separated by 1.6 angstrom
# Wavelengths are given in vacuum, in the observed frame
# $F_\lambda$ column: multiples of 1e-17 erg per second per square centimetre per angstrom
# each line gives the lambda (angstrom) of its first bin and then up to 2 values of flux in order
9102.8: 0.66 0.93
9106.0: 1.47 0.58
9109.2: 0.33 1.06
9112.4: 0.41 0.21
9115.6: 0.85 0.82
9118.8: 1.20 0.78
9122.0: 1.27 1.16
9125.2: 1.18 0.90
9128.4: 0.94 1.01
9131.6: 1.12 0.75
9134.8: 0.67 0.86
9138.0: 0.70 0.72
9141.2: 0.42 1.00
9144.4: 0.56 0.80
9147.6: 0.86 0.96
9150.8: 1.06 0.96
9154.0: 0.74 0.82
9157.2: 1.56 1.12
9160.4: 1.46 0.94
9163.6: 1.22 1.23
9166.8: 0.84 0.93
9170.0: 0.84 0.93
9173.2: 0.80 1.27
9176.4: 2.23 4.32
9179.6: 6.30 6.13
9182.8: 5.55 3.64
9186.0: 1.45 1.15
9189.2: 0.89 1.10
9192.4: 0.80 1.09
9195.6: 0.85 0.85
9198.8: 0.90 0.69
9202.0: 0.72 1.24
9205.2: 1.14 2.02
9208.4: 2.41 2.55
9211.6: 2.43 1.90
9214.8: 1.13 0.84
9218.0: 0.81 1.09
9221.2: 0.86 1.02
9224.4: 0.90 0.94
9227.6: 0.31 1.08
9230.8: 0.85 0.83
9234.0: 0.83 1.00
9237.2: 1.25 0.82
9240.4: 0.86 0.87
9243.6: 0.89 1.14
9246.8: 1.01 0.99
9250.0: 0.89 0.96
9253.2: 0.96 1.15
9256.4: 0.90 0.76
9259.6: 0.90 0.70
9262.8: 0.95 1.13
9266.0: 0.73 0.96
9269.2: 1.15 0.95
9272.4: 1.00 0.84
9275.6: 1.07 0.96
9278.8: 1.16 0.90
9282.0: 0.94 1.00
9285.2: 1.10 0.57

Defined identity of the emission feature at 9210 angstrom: [N II] 6583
